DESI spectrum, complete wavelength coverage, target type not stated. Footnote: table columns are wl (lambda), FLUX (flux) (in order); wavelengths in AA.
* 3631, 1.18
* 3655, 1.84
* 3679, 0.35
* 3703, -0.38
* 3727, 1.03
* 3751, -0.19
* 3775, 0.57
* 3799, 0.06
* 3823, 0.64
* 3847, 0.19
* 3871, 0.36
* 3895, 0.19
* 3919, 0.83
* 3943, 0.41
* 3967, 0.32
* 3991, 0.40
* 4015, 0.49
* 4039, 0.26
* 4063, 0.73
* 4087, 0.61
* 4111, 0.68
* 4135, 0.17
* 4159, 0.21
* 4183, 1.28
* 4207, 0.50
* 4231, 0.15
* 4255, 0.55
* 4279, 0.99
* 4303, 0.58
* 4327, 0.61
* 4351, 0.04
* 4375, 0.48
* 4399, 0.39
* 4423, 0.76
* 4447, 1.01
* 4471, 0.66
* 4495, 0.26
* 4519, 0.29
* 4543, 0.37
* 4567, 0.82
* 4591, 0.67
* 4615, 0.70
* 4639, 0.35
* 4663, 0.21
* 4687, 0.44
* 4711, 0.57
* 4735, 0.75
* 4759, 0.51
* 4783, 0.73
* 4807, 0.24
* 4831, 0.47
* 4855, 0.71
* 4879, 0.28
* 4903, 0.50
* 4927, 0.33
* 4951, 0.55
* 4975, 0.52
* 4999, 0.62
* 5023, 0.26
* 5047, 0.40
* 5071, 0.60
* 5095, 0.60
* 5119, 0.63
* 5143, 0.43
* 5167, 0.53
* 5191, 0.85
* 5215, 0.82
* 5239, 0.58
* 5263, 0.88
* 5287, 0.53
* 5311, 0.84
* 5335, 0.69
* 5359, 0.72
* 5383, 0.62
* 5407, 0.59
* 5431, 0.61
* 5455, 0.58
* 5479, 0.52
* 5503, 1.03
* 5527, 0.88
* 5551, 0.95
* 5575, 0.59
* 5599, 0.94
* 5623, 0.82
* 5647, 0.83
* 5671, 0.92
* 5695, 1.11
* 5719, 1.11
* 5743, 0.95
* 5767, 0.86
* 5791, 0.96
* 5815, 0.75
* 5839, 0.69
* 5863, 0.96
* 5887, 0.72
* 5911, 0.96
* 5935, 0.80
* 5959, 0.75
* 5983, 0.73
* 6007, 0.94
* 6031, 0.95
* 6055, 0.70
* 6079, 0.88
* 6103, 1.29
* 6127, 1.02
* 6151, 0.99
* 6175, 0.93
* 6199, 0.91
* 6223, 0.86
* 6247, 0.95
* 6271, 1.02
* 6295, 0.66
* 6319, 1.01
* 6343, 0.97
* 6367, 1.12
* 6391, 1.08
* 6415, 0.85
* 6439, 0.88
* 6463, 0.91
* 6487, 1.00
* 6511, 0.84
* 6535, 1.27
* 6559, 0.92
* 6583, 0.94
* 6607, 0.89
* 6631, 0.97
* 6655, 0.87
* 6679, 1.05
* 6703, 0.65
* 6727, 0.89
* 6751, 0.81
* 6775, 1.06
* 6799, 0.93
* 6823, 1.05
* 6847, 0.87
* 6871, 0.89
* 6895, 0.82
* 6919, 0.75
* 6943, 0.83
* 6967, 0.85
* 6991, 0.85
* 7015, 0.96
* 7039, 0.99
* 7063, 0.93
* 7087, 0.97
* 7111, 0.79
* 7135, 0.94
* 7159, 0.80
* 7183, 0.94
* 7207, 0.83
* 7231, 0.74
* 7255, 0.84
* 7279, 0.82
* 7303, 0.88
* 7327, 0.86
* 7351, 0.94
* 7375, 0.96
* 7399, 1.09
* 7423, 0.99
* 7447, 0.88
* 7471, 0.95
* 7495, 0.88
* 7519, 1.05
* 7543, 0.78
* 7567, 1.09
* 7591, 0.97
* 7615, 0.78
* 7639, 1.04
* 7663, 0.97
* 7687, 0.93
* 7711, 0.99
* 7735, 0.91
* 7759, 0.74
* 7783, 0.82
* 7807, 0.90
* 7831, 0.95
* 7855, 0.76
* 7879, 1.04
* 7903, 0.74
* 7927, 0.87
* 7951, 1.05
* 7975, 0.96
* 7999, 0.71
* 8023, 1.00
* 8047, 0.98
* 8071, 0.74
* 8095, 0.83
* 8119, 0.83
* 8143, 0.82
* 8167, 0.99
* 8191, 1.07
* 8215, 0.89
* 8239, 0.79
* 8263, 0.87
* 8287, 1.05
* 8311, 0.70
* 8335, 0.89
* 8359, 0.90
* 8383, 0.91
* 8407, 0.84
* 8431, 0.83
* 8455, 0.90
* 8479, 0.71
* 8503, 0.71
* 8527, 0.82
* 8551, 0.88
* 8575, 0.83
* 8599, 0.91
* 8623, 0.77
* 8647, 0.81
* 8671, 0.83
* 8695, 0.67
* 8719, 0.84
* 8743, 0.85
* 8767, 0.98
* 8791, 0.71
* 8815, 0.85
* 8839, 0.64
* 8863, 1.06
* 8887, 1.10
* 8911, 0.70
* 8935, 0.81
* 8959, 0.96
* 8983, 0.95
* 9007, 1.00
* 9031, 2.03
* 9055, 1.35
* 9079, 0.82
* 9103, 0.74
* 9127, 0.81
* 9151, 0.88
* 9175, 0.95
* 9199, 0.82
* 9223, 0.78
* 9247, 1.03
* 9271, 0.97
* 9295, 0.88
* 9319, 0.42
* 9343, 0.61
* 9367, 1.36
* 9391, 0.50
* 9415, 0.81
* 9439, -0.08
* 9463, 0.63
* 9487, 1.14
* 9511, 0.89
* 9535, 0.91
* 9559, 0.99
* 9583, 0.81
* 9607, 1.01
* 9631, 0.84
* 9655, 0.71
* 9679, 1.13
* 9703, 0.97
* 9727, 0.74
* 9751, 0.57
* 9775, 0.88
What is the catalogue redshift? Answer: 0.38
